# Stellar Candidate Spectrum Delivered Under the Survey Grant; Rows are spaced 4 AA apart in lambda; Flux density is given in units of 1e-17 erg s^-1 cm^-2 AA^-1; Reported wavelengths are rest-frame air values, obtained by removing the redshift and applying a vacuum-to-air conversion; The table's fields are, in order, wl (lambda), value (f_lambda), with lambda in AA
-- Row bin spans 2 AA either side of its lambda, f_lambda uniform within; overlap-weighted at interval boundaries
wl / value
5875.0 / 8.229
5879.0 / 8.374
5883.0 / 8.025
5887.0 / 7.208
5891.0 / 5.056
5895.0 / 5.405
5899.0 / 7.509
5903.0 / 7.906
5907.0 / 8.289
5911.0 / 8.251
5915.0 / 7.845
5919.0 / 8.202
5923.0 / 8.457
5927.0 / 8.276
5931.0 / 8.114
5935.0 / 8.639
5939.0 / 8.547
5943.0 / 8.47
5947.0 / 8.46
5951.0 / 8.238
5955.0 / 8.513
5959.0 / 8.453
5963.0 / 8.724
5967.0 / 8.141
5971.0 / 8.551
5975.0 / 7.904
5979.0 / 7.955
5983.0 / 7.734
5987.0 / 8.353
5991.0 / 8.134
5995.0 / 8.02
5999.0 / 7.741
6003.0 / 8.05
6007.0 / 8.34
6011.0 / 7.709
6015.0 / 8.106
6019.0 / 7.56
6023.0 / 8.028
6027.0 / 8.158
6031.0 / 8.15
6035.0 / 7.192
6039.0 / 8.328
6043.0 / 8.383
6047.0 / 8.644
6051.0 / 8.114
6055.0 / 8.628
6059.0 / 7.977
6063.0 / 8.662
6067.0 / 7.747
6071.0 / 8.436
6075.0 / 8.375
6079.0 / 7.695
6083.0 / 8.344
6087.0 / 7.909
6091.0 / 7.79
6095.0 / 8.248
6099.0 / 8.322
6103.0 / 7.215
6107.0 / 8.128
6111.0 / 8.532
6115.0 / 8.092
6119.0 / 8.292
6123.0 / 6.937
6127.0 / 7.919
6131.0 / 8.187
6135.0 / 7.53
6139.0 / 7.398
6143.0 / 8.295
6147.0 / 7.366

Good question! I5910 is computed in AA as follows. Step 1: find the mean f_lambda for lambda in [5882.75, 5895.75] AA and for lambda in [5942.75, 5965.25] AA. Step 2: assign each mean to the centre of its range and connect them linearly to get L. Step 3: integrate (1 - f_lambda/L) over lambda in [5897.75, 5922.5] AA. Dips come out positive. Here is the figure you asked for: -3.7 AA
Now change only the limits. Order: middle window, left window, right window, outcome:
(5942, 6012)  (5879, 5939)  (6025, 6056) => -2.14 AA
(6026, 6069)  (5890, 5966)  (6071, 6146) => -1.10 AA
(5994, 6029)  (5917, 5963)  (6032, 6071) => 1.30 AA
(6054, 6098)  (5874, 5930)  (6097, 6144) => -1.76 AA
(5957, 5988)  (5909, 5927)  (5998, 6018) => -0.60 AA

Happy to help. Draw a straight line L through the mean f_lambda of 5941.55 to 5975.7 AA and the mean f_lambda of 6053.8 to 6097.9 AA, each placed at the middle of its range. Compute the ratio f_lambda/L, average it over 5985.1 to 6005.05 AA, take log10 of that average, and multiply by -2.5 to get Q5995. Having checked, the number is 0.04 mag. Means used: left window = 8.4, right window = 8.16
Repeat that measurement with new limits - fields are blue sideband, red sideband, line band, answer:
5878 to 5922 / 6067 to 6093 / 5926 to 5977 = -0.10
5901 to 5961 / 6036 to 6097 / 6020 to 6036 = 0.04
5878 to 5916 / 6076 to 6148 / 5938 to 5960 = -0.13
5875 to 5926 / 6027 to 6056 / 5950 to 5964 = -0.09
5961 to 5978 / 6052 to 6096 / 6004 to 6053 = 0.02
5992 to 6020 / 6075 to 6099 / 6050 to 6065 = -0.05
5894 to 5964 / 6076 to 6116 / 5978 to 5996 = 0.01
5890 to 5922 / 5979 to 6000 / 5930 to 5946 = -0.11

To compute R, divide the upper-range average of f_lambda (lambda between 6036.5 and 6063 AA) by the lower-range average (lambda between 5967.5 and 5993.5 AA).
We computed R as 1.0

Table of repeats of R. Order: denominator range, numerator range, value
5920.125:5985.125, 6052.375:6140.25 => 0.96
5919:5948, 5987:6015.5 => 0.96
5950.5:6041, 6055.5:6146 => 0.99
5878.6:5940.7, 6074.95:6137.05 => 1.03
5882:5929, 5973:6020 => 1.06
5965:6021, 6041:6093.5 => 1.02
